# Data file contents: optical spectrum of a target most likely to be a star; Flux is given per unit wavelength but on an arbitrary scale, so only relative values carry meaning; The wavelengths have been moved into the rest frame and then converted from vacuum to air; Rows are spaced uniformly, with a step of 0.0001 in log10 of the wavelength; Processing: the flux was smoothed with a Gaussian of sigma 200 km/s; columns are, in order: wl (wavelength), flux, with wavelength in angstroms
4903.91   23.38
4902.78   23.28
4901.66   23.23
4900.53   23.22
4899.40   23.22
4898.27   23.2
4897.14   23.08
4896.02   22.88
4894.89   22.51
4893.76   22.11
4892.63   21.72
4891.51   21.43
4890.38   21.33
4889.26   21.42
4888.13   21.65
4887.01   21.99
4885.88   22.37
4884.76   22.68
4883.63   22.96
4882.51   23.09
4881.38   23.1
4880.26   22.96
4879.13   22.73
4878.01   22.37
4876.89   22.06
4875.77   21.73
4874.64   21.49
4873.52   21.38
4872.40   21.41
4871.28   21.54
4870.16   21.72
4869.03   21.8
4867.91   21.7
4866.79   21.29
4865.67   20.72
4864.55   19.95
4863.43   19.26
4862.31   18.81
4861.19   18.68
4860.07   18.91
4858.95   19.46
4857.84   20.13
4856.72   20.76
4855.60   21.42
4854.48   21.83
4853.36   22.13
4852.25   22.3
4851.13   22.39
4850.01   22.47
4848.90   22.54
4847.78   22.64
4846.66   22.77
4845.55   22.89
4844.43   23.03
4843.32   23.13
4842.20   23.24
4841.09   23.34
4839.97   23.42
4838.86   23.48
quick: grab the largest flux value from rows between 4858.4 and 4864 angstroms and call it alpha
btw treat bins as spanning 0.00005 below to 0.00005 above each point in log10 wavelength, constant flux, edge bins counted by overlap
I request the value 19.46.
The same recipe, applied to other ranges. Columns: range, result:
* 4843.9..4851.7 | 23.03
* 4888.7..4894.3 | 22.11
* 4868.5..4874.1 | 21.8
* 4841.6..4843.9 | 23.24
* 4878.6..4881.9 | 23.1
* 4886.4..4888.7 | 21.99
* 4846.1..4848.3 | 22.77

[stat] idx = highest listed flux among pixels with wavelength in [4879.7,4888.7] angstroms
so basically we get 23.1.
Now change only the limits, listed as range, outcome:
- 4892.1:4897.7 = 23.08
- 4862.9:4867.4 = 21.29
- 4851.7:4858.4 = 22.3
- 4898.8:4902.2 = 23.23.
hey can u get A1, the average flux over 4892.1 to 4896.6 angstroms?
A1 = 22.3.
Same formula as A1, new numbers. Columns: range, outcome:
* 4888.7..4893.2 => 21.5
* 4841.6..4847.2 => 23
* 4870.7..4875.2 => 21.5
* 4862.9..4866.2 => 20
